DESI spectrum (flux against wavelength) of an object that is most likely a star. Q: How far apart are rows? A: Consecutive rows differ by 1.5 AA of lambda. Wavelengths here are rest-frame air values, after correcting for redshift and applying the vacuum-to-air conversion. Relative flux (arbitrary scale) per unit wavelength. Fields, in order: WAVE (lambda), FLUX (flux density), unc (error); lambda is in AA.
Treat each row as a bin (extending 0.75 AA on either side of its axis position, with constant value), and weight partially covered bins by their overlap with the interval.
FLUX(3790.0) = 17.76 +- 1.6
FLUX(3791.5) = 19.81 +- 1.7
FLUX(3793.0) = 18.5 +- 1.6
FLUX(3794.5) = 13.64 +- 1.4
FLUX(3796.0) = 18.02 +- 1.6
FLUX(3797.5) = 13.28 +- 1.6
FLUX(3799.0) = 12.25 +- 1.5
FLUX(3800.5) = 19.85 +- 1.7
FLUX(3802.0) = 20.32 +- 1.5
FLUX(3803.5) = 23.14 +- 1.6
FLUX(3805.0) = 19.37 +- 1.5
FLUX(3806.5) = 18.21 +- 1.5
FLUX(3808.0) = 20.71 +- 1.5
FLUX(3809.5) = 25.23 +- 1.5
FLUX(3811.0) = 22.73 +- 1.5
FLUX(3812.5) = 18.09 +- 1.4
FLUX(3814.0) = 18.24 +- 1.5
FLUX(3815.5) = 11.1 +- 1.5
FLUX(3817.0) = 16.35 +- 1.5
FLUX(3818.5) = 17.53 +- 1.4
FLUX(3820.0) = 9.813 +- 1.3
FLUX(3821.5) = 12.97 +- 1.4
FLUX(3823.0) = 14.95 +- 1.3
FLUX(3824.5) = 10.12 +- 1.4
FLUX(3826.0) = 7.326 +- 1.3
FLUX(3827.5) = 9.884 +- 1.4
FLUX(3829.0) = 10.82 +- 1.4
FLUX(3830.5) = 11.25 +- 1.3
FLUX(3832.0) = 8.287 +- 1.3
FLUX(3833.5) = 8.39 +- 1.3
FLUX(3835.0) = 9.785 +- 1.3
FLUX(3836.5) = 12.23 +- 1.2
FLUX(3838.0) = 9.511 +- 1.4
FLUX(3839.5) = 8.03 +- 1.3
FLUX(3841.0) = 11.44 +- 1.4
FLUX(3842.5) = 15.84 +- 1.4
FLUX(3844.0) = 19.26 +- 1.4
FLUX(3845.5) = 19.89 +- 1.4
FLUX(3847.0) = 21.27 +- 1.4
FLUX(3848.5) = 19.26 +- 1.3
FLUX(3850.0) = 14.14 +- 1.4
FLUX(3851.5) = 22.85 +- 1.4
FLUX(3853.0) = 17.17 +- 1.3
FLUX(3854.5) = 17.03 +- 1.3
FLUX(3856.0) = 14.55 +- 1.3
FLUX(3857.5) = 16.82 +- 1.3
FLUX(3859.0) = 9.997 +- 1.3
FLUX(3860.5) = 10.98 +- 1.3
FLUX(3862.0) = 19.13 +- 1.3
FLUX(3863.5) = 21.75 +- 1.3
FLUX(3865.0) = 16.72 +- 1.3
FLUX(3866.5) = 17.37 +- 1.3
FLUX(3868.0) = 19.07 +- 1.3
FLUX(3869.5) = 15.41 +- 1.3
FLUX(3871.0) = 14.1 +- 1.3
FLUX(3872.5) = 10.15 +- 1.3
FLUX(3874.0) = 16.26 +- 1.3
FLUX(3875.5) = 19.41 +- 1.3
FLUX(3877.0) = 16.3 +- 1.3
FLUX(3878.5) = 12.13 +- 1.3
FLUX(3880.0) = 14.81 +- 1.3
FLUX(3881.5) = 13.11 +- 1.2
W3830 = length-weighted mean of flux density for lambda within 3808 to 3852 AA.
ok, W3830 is 14.4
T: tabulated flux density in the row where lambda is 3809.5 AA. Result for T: 25.23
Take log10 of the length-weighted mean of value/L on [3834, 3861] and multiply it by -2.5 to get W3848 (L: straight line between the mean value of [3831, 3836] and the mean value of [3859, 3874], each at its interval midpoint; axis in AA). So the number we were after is -0.25 mag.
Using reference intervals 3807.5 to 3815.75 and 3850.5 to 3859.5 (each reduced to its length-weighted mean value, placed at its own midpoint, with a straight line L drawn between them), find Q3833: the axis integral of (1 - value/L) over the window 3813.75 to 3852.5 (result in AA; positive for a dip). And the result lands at 9.8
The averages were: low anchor 19.8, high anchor 16.5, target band 13.4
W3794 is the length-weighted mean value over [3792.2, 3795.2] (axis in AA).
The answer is 16.2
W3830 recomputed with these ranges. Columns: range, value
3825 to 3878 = 14.6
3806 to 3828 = 15.6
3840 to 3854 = 17.7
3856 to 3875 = 15.7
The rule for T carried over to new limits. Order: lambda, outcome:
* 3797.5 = 13.28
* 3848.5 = 19.26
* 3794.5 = 13.64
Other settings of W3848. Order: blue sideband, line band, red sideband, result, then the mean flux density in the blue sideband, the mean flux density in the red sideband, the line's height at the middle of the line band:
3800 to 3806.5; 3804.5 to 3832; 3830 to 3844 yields 0.10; 20.4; 11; 16.2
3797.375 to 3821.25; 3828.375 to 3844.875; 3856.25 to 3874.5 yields 0.42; 17.9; 15.6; 16.8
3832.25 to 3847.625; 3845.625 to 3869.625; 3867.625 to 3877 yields -0.18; 13.3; 15.6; 14.6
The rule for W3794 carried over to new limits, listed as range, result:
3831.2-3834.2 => 8.39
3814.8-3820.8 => 13.7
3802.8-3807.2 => 20.2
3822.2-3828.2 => 10.6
